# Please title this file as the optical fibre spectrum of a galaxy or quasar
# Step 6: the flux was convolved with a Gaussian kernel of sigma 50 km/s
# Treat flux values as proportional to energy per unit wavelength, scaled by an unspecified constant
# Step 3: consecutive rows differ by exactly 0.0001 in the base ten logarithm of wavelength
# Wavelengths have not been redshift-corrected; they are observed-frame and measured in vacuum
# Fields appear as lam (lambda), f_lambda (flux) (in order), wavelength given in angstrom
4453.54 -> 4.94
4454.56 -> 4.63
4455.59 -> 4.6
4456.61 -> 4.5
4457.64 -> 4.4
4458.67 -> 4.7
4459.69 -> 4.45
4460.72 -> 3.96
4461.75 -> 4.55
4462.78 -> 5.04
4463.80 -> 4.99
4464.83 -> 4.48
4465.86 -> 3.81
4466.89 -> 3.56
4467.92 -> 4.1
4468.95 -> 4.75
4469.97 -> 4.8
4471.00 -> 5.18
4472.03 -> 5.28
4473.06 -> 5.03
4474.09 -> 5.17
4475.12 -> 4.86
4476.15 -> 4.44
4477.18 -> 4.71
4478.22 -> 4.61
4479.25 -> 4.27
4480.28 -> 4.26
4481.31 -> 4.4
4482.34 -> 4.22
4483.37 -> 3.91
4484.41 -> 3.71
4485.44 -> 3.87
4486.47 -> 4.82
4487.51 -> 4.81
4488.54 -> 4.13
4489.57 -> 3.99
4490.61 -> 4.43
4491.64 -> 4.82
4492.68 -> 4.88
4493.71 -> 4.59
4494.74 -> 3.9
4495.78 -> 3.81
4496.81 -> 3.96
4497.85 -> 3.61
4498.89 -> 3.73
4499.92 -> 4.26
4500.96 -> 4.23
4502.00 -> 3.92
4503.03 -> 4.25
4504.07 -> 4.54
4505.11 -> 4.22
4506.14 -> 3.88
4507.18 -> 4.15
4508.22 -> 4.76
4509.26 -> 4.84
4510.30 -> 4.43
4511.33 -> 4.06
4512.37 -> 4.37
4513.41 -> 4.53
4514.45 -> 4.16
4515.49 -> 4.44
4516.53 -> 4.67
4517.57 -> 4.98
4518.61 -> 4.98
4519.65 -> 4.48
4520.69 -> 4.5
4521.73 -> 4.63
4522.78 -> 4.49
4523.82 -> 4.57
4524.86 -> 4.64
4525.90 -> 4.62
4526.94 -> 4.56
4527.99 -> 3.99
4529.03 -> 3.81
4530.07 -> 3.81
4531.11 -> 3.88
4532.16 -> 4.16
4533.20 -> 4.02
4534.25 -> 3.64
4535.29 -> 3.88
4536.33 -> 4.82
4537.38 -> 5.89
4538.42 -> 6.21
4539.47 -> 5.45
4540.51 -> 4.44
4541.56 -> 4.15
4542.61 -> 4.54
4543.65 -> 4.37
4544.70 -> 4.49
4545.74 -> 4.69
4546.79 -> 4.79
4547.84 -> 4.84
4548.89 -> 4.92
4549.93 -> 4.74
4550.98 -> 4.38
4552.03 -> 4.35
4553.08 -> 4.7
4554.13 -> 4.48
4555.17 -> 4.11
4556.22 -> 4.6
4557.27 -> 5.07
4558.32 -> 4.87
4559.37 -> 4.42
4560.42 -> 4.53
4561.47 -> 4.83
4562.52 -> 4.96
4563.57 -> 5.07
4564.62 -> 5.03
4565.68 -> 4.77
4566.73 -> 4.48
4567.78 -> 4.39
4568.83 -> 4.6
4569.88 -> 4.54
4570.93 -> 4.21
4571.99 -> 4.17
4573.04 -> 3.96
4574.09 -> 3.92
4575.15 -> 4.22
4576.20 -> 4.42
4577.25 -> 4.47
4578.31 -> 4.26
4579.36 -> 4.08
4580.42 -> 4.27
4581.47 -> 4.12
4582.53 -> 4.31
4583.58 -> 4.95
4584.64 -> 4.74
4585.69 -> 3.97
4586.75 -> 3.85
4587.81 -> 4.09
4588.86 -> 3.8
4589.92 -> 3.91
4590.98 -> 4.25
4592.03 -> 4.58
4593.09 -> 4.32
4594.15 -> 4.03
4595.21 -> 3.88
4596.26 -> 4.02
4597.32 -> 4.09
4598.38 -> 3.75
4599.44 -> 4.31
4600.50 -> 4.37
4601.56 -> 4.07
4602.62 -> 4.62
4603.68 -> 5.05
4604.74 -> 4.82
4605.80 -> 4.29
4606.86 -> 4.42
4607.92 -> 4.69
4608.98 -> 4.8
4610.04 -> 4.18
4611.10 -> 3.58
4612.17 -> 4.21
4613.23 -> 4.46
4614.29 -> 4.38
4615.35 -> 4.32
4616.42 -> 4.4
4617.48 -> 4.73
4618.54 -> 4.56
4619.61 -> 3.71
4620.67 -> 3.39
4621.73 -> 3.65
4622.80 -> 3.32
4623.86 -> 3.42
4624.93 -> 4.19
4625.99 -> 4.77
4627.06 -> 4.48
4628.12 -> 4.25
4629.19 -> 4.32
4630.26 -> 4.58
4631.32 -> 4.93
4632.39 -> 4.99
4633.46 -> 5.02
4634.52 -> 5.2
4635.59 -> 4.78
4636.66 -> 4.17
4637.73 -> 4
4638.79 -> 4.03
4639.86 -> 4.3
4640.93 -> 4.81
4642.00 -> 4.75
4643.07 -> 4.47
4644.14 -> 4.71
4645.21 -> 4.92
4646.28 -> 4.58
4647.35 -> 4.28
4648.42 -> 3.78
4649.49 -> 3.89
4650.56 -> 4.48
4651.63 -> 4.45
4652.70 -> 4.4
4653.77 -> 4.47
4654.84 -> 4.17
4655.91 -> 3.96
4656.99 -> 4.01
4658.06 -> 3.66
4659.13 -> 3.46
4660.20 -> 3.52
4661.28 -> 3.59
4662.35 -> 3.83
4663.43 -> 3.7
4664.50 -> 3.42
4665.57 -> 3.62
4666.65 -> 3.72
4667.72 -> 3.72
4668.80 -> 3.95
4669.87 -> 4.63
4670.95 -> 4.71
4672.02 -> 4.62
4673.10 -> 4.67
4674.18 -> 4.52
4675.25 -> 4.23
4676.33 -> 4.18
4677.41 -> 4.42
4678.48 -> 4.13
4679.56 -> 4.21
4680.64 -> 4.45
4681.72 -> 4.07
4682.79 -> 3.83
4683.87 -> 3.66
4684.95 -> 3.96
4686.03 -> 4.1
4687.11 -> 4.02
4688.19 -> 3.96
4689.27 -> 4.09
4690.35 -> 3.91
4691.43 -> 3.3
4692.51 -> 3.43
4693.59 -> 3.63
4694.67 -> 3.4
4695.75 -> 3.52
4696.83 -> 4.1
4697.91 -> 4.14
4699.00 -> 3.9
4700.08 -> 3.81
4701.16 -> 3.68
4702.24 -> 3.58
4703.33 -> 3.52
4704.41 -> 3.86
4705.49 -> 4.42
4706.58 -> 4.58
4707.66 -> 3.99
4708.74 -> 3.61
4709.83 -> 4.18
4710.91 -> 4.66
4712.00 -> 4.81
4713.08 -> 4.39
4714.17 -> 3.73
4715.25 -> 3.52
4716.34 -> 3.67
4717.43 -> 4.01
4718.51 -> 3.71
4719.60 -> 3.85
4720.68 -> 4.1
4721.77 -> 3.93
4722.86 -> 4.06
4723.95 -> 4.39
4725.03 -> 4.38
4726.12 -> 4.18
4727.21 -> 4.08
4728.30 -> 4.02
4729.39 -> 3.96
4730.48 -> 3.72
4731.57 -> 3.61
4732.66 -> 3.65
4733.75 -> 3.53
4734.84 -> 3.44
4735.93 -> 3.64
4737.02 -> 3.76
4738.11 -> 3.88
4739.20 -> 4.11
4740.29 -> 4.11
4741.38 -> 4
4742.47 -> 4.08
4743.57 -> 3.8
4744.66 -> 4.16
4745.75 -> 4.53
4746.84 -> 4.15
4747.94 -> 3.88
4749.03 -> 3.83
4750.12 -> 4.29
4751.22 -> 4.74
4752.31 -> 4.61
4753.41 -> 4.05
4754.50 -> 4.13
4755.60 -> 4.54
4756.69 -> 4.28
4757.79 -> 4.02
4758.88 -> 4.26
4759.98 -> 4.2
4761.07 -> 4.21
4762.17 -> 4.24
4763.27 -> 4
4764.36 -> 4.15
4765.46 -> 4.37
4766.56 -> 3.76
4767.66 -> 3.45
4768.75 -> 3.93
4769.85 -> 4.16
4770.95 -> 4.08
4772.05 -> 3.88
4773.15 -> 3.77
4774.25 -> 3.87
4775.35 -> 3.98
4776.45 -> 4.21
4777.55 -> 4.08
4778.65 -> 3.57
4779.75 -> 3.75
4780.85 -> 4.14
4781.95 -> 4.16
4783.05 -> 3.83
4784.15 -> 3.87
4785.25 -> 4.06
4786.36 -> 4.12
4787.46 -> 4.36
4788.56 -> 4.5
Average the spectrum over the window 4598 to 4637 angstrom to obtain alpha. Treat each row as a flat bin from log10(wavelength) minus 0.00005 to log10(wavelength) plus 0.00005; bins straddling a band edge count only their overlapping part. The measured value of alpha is 4.36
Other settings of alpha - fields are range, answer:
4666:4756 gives 4.02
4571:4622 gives 4.24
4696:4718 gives 4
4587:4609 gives 4.28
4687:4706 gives 3.79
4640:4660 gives 4.28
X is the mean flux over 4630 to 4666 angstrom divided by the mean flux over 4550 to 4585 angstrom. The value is 0.95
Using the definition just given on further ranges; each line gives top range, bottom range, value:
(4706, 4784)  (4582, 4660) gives 0.94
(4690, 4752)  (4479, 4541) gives 0.90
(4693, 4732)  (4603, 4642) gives 0.91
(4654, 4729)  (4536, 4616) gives 0.89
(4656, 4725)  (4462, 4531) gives 0.90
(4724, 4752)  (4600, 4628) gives 0.94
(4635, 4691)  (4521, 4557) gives 0.92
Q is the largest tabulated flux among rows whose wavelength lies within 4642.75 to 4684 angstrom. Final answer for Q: 4.92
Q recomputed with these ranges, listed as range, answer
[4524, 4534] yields 4.64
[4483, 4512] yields 4.88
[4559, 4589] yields 5.07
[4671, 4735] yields 4.81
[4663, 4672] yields 4.71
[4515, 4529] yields 4.98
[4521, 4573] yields 6.21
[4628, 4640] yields 5.2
